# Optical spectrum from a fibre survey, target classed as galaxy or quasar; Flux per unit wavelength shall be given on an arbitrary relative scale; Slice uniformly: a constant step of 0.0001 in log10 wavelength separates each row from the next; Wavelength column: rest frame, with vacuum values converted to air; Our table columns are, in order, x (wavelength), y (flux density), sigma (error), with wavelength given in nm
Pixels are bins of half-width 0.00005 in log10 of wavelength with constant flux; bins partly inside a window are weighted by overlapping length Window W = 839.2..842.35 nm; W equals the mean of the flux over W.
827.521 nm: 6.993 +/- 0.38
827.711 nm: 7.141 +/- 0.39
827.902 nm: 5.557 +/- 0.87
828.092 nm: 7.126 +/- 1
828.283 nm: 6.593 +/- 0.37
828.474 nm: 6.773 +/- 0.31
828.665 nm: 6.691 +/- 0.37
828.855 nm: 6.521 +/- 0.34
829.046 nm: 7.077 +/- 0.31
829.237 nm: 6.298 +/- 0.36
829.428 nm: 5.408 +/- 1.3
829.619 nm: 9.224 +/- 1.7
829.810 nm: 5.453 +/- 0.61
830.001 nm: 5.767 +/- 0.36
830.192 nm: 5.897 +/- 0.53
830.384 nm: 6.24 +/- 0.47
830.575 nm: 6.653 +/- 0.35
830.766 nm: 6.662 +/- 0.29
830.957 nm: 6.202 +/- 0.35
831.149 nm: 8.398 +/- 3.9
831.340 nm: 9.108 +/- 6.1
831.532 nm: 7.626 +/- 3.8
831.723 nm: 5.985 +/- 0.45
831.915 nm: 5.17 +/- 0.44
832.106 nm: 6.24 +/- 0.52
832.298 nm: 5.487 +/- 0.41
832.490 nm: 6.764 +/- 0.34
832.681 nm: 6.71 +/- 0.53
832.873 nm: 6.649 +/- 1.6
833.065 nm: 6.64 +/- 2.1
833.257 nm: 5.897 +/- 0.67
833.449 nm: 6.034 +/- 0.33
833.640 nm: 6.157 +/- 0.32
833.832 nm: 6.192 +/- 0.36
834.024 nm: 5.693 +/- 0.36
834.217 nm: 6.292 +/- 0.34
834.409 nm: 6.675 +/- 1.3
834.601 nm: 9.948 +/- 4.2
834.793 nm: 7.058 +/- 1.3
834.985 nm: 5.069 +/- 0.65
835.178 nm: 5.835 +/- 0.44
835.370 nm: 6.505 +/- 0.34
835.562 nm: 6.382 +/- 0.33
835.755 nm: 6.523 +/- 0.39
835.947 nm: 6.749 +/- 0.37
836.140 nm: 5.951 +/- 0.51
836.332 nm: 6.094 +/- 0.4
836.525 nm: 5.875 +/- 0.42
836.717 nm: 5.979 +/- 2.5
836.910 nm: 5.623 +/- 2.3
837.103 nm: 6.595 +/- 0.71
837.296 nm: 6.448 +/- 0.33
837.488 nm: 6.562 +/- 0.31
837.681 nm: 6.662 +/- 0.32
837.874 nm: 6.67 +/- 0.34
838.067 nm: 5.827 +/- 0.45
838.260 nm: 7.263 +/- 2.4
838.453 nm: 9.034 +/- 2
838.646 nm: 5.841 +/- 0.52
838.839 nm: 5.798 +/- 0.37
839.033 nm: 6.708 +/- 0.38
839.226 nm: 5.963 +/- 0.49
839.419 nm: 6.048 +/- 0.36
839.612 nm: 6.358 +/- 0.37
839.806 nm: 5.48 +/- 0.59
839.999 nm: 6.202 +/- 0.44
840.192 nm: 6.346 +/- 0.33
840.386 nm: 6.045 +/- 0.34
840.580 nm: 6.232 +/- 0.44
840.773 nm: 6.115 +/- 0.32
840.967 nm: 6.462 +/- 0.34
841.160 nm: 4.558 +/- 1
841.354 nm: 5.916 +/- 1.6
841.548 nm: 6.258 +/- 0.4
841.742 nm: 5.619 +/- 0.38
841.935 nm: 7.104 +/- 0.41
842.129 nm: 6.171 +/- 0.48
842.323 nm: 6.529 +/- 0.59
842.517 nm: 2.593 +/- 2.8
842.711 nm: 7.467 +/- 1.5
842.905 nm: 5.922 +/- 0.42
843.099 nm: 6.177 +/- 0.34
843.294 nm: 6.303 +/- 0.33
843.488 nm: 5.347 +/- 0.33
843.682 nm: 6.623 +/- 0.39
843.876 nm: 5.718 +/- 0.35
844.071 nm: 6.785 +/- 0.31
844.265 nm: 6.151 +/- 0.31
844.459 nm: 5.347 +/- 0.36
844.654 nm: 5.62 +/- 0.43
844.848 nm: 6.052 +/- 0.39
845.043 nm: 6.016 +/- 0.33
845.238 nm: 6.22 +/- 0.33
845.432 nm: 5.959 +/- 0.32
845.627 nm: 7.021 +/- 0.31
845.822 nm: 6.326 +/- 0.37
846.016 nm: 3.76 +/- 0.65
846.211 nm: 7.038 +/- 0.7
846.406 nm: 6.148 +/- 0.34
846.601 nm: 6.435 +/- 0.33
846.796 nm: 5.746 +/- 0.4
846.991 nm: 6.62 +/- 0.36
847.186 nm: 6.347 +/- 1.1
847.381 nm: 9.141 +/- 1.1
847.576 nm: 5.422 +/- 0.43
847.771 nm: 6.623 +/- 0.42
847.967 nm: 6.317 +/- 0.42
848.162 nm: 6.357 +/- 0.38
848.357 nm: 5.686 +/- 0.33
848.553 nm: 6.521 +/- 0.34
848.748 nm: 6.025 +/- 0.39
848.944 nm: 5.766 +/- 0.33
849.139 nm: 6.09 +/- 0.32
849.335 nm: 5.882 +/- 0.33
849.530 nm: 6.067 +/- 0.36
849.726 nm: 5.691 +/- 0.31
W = 6.08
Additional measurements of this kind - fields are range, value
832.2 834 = 6.26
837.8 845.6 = 6.13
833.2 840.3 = 6.39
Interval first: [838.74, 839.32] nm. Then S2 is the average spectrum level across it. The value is 6.15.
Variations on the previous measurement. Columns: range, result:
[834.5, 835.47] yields 6.88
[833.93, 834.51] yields 6.25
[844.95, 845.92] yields 6.31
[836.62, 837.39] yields 6.16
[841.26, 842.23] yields 6.22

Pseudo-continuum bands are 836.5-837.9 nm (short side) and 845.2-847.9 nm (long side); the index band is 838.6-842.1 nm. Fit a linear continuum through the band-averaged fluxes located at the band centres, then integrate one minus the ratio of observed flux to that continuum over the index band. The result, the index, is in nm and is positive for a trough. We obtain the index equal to 0.14 nm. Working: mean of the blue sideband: 6.31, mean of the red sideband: 6.35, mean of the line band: 6.06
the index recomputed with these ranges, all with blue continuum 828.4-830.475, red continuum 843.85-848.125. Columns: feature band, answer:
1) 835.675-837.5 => 0.04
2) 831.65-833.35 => 0.07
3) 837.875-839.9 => -0.03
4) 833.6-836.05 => -0.06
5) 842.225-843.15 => 0.08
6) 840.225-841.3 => 0.07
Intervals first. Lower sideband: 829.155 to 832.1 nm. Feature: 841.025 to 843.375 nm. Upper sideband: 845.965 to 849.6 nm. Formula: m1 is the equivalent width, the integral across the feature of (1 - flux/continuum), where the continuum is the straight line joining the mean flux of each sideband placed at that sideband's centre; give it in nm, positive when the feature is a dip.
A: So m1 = 0.18 nm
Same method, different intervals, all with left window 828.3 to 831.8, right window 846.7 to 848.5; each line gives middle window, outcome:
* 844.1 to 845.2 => 0.10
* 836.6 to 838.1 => 0.08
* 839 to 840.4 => 0.10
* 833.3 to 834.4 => 0.10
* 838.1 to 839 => -0.03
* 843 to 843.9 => 0.07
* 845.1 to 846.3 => 0.09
